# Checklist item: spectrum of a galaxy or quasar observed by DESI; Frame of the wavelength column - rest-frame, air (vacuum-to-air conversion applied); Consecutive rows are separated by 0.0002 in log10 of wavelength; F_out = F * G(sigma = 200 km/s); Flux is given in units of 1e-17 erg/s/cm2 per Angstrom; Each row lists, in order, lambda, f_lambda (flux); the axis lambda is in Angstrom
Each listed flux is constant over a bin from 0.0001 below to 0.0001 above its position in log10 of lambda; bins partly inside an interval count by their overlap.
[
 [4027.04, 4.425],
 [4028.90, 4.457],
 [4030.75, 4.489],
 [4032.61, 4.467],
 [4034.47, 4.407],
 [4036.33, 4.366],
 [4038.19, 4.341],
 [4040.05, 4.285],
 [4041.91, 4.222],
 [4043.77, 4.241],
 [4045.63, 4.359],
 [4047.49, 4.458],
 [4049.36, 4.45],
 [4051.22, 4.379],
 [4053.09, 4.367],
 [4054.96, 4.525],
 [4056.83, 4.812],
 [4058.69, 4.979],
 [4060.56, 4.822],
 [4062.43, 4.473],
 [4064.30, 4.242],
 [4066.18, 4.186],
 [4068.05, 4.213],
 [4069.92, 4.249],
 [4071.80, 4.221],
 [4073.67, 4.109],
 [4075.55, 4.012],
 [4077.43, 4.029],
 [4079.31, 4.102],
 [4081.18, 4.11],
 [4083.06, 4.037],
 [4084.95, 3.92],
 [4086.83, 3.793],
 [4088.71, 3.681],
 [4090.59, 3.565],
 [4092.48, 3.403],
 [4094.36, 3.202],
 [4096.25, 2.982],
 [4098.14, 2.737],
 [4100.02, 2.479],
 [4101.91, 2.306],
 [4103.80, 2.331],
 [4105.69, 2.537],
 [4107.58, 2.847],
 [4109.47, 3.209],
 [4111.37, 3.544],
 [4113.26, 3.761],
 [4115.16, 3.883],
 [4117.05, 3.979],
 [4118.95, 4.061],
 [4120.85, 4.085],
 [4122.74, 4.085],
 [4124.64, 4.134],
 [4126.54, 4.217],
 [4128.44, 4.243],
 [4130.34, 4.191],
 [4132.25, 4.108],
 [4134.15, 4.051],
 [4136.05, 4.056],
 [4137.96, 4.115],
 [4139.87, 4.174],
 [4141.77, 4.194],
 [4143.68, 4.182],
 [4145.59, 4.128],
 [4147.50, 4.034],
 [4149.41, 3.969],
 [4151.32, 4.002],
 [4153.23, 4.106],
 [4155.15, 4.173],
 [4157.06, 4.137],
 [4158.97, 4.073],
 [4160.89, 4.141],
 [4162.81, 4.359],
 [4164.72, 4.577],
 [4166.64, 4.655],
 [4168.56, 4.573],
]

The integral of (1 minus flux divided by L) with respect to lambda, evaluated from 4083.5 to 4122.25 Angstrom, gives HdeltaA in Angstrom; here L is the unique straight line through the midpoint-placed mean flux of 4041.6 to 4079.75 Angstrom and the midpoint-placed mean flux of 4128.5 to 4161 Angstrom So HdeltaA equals 8.2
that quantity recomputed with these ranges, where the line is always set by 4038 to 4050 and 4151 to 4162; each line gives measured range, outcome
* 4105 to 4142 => 2.6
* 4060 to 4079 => 0.2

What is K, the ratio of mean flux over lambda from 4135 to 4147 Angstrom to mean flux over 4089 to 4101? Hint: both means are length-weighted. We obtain 1.34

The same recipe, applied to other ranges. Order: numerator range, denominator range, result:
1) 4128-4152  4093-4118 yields 1.34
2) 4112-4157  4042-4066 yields 0.91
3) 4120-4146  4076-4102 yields 1.18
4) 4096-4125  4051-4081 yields 0.76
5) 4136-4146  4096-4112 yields 1.51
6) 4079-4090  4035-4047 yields 0.91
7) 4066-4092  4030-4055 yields 0.91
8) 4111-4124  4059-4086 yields 0.94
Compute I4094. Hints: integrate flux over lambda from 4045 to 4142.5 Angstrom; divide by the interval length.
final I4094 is 3.9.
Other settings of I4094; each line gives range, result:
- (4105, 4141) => 3.87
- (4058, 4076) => 4.35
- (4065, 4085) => 4.12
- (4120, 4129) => 4.15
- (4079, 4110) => 3.23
